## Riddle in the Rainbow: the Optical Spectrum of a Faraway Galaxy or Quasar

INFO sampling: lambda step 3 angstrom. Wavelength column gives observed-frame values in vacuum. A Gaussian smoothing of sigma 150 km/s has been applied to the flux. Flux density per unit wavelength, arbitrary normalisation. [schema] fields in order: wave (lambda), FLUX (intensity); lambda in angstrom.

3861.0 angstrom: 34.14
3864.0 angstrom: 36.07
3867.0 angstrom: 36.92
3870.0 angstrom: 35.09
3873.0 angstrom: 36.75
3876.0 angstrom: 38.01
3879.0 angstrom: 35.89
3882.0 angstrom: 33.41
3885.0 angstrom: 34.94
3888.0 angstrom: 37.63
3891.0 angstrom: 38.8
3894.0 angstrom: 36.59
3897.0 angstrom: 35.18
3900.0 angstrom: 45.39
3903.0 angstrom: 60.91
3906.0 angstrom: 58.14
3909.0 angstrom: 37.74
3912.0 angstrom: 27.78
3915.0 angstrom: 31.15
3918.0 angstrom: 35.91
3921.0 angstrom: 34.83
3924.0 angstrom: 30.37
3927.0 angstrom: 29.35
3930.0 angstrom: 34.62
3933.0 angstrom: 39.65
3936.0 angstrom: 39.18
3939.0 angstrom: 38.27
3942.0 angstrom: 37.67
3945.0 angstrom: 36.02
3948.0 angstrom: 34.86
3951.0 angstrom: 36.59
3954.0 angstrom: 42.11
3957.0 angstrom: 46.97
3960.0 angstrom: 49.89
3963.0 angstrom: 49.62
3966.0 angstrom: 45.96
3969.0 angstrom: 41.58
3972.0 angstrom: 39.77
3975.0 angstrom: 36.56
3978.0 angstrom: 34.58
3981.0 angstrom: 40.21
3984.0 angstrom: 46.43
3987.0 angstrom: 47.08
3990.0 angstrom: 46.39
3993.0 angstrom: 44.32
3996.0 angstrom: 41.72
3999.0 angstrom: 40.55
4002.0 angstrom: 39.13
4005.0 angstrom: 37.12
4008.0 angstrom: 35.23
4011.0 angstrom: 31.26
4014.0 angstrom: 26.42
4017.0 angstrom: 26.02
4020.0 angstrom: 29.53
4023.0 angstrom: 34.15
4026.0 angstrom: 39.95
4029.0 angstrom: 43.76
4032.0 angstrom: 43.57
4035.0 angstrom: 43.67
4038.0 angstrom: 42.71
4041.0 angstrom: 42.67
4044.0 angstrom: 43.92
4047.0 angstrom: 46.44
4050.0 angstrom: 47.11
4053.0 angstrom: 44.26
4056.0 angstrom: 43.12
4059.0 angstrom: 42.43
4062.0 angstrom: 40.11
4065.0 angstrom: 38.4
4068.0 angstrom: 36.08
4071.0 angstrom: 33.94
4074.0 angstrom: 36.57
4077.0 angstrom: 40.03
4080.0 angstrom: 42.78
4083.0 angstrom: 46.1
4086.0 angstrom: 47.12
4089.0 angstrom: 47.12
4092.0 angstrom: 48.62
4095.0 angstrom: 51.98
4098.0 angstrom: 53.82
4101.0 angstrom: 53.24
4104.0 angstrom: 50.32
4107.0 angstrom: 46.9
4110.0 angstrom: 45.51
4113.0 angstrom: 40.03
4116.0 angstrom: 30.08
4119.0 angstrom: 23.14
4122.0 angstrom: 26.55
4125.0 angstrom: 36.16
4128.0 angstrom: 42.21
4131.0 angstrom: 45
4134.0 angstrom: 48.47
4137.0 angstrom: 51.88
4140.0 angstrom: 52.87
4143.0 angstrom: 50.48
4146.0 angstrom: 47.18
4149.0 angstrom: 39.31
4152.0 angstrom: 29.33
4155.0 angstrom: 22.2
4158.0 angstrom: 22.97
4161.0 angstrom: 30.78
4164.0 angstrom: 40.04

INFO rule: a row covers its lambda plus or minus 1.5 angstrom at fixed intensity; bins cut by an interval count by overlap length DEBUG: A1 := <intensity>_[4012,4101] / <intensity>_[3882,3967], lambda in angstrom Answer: 1.06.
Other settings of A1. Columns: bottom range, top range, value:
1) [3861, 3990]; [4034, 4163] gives 1.06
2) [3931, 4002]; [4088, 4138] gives 1.05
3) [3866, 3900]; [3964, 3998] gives 1.15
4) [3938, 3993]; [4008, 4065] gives 0.94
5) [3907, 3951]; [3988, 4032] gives 1.06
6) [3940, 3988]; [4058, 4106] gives 1.07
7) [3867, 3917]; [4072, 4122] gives 1.11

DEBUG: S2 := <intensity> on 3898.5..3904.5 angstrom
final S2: 53.1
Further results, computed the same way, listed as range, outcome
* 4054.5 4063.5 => 41.9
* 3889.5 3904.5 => 43.4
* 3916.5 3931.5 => 33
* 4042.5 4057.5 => 45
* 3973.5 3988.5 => 41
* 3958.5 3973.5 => 45.4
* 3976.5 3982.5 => 37.4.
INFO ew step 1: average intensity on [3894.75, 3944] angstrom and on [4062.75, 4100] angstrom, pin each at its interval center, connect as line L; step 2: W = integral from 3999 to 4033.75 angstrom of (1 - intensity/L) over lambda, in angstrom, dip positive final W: 5.1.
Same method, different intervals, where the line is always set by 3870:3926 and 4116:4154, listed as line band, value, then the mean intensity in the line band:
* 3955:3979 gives -2.8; 43.3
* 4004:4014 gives 1.5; 33.2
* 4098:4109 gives -2.8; 50.4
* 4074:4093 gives -2.2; 44.5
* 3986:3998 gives -1.7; 44.6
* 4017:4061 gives -2.1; 41.4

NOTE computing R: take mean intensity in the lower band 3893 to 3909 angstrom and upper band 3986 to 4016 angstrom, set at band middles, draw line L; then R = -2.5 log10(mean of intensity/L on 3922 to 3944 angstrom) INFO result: 0.23 mag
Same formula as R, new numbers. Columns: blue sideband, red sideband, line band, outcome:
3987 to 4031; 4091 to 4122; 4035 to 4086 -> -0.04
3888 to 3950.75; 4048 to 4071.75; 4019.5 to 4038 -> 0.01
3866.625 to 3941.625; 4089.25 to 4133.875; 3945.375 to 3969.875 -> -0.11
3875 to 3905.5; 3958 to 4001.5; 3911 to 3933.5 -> 0.25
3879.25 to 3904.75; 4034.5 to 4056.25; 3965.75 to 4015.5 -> 0.09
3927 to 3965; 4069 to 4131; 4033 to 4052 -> -0.08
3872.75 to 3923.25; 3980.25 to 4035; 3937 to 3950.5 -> 0.05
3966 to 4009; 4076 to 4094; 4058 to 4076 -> 0.18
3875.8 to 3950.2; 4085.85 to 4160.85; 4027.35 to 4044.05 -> -0.08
